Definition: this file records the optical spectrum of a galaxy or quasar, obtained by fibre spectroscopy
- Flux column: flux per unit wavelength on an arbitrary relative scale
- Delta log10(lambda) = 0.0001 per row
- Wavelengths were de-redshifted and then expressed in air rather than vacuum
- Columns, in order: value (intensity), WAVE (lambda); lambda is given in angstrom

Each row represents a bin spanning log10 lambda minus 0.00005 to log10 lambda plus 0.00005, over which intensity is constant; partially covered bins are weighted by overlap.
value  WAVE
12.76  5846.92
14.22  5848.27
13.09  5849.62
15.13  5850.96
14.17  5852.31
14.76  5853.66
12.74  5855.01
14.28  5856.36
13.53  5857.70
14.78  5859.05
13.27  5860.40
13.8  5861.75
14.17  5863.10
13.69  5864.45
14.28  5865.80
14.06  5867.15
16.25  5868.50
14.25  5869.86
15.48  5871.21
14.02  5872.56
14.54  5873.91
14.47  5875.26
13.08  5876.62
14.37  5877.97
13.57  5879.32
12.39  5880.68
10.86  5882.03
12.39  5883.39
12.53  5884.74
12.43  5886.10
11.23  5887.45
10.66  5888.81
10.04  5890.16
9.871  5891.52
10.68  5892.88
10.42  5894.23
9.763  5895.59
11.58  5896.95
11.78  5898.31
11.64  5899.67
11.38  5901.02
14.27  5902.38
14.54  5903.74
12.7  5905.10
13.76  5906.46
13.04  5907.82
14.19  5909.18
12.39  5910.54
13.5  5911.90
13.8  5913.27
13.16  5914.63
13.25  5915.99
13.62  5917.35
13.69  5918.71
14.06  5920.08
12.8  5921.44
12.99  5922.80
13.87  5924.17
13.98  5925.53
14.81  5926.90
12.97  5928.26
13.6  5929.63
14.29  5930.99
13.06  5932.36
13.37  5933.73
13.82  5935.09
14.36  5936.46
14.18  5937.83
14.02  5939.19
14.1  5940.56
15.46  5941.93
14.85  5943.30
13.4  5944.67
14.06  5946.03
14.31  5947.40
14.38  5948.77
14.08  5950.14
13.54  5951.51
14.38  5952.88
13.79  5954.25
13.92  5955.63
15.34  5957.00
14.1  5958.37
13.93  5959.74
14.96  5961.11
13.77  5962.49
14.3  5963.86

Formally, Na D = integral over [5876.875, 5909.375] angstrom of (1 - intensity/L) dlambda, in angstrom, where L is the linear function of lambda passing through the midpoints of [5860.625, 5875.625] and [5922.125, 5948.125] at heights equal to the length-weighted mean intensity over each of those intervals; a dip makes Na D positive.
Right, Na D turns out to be 5.0 angstrom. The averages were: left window 14.4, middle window 12.1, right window 14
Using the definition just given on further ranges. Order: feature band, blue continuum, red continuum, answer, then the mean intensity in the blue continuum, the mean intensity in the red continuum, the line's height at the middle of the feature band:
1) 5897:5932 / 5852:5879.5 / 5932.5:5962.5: 2.10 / 14.2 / 14.2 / 14.2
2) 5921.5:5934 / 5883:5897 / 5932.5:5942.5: -0.15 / 11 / 14.1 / 13.5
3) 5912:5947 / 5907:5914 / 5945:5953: -0.23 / 13.4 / 14.1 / 13.7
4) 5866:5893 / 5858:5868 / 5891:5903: -0.40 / 14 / 11.3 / 12.7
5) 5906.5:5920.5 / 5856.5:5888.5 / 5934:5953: 0.47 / 13.6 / 14.2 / 13.9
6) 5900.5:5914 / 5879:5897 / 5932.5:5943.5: -1.09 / 11.3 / 14.2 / 12.4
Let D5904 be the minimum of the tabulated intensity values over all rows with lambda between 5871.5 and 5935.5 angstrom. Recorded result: 9.763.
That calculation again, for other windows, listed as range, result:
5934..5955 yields 13.4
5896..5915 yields 11.38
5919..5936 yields 12.8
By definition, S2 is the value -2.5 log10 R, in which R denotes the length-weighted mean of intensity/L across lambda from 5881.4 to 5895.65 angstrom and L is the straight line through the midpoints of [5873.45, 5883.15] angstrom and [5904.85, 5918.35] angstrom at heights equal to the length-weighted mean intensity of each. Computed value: 0.20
